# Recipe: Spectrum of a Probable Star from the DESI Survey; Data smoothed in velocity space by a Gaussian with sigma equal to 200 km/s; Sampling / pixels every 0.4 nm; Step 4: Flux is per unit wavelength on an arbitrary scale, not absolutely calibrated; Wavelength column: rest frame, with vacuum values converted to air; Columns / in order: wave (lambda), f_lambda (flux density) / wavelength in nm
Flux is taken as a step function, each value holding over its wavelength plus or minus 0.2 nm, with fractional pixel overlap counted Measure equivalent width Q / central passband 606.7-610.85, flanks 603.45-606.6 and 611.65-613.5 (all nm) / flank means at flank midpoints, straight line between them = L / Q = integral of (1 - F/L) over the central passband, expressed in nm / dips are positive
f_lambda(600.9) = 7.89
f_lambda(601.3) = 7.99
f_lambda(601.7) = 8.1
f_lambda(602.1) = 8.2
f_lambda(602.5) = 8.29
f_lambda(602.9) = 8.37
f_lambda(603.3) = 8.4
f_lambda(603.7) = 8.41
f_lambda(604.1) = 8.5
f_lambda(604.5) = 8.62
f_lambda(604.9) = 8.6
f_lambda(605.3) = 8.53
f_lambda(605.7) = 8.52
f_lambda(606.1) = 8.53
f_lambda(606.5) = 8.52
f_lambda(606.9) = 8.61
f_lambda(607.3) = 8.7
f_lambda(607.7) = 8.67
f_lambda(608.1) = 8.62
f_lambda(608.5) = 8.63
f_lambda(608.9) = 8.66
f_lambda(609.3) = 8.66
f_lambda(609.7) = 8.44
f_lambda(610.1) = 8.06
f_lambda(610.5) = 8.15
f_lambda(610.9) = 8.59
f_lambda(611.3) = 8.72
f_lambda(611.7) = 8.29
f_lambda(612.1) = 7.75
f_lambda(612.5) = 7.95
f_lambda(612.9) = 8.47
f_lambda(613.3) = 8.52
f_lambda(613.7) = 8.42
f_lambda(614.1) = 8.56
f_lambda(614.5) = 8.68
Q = -0.08 nm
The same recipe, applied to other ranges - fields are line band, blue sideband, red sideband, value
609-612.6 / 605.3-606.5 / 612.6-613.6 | 0.065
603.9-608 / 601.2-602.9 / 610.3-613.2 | -0.179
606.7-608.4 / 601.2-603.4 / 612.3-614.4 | -0.070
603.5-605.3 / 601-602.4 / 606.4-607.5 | -0.036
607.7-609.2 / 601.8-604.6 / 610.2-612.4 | -0.060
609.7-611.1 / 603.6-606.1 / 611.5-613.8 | 0.004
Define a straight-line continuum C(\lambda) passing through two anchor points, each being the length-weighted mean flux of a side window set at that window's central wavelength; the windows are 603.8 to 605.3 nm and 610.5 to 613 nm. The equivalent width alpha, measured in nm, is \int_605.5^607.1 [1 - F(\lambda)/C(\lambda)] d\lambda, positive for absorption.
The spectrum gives -0.011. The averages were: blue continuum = 8.56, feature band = 8.55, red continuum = 8.28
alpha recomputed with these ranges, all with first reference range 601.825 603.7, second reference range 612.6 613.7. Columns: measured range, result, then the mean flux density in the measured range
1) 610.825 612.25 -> 0.01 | 8.34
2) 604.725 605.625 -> -0.02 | 8.56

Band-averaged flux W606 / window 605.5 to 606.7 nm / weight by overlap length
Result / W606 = 8.52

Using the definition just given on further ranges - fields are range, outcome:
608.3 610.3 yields 8.49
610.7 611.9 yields 8.53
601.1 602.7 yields 8.15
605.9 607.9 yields 8.61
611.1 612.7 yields 8.18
